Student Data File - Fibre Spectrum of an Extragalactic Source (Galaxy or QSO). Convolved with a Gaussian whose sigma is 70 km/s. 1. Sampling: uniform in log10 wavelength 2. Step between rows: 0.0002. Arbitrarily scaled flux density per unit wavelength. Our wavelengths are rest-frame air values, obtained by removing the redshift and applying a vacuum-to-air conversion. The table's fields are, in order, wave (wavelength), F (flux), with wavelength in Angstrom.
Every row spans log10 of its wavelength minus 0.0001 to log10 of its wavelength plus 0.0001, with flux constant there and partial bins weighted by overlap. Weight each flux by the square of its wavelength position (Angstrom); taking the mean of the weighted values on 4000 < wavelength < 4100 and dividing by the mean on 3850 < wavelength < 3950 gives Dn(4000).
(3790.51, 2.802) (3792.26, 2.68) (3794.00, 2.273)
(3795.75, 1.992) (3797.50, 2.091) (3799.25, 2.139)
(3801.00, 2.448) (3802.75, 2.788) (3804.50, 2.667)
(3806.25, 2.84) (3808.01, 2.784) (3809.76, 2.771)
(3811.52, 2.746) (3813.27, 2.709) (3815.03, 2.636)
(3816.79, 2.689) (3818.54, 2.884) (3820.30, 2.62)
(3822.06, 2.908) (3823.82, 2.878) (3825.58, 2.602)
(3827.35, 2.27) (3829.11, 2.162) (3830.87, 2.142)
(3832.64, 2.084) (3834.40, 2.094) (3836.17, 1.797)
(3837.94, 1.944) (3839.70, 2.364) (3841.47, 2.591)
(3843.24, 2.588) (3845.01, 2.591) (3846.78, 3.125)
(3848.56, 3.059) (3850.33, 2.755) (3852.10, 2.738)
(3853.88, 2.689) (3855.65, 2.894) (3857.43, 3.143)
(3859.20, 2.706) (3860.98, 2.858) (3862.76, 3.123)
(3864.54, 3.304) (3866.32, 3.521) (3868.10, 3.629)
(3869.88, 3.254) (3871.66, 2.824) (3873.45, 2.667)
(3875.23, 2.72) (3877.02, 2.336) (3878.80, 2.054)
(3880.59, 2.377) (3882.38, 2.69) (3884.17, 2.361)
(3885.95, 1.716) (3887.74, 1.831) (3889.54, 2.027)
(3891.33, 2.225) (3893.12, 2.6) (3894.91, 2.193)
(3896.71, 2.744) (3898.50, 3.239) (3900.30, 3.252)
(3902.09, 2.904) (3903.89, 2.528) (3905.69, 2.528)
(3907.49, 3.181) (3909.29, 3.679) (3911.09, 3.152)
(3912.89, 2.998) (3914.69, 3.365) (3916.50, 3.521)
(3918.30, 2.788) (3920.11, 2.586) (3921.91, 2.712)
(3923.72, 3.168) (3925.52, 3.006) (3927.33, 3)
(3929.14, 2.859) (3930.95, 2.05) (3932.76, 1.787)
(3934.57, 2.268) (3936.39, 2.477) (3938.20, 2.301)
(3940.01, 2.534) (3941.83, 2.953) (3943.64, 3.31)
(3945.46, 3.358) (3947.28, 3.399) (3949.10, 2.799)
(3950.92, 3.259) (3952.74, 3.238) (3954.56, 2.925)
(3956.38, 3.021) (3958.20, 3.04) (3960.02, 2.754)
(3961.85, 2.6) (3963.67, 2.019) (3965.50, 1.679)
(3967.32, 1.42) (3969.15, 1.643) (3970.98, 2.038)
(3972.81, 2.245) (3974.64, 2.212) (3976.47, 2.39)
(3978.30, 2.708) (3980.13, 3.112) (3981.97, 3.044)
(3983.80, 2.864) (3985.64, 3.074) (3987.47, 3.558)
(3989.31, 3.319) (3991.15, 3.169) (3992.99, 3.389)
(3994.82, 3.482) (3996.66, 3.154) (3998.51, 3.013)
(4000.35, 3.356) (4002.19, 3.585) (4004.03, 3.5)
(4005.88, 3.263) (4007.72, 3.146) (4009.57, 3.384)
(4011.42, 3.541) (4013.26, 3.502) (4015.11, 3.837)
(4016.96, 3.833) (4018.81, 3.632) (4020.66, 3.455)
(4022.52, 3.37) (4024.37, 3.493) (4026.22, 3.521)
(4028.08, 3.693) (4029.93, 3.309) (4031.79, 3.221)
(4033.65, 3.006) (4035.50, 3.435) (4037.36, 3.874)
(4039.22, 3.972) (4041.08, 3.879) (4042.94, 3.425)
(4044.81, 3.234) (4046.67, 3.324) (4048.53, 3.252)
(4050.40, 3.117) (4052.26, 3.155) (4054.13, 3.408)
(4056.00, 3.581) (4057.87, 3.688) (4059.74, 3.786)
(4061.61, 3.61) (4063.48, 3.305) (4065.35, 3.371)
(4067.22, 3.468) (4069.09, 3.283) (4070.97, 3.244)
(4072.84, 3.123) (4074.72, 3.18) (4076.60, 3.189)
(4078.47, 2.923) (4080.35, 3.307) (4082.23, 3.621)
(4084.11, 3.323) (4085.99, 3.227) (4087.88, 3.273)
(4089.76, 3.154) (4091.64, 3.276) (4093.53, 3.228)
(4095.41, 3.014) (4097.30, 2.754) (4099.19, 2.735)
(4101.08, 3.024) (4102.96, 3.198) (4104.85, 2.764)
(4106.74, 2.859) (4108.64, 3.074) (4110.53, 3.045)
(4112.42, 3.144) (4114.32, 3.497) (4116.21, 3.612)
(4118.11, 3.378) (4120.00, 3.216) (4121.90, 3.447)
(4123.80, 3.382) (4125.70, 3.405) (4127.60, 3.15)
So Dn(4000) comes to 1.31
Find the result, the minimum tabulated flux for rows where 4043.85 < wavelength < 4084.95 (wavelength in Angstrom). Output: 2.923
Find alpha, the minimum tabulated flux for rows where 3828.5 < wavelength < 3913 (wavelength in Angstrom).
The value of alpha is 1.716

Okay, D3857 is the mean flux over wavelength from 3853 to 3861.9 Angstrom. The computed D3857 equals 2.86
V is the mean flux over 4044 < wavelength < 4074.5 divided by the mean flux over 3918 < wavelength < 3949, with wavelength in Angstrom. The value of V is 1.23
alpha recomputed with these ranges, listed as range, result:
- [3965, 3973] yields 1.42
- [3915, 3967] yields 1.679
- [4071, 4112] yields 2.735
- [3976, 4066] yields 2.39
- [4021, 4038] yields 3.006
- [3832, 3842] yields 1.797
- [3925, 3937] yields 1.787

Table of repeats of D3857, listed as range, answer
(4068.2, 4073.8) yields 3.21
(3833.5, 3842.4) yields 2.16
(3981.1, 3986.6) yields 3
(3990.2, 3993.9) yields 3.28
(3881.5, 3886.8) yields 2.26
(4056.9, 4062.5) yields 3.69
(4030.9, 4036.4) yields 3.22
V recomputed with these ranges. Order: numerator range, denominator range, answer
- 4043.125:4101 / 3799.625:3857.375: 1.26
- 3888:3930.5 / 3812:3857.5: 1.11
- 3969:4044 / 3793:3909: 1.24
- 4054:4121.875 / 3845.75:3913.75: 1.17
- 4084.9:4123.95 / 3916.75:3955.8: 1.12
